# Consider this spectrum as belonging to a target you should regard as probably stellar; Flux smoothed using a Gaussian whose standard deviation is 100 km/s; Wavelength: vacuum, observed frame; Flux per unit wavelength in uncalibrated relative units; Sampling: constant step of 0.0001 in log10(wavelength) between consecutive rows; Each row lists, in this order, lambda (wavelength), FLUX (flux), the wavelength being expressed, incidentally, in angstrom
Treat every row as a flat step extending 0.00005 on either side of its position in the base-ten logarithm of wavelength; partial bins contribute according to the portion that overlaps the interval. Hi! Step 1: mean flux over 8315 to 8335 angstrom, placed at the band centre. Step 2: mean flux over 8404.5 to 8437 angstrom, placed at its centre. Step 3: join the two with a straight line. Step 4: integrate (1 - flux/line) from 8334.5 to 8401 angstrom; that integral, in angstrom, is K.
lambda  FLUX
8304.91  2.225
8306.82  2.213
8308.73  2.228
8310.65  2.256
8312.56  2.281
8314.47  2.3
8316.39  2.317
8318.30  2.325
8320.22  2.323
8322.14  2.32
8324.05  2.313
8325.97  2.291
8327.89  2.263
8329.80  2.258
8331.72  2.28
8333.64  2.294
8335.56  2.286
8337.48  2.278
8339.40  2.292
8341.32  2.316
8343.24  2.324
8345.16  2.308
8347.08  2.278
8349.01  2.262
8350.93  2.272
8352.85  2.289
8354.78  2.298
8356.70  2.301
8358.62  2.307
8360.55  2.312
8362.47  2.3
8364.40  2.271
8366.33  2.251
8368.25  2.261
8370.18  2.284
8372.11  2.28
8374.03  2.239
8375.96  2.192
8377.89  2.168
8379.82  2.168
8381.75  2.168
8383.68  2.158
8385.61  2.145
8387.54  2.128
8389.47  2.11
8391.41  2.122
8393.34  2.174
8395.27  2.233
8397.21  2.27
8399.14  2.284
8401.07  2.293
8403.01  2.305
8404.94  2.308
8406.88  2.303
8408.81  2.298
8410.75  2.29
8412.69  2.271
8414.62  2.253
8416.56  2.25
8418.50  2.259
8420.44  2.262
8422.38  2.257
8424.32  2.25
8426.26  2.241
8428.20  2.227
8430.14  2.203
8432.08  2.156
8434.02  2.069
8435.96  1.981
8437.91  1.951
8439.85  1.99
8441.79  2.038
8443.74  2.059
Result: 0.6 angstrom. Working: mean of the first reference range 2.3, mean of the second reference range 2.23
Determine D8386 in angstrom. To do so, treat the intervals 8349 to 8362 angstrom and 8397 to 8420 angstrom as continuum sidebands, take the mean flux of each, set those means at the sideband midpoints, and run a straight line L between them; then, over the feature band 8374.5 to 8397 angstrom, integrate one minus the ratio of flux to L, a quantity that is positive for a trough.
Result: 1.20 angstrom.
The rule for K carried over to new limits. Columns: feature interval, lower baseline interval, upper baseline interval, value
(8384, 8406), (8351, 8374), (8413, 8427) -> 0.5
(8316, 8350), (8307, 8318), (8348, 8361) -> -0.2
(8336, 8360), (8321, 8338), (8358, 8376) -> -0.1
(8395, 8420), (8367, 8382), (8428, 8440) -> -1.6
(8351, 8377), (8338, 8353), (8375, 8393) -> -0.6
